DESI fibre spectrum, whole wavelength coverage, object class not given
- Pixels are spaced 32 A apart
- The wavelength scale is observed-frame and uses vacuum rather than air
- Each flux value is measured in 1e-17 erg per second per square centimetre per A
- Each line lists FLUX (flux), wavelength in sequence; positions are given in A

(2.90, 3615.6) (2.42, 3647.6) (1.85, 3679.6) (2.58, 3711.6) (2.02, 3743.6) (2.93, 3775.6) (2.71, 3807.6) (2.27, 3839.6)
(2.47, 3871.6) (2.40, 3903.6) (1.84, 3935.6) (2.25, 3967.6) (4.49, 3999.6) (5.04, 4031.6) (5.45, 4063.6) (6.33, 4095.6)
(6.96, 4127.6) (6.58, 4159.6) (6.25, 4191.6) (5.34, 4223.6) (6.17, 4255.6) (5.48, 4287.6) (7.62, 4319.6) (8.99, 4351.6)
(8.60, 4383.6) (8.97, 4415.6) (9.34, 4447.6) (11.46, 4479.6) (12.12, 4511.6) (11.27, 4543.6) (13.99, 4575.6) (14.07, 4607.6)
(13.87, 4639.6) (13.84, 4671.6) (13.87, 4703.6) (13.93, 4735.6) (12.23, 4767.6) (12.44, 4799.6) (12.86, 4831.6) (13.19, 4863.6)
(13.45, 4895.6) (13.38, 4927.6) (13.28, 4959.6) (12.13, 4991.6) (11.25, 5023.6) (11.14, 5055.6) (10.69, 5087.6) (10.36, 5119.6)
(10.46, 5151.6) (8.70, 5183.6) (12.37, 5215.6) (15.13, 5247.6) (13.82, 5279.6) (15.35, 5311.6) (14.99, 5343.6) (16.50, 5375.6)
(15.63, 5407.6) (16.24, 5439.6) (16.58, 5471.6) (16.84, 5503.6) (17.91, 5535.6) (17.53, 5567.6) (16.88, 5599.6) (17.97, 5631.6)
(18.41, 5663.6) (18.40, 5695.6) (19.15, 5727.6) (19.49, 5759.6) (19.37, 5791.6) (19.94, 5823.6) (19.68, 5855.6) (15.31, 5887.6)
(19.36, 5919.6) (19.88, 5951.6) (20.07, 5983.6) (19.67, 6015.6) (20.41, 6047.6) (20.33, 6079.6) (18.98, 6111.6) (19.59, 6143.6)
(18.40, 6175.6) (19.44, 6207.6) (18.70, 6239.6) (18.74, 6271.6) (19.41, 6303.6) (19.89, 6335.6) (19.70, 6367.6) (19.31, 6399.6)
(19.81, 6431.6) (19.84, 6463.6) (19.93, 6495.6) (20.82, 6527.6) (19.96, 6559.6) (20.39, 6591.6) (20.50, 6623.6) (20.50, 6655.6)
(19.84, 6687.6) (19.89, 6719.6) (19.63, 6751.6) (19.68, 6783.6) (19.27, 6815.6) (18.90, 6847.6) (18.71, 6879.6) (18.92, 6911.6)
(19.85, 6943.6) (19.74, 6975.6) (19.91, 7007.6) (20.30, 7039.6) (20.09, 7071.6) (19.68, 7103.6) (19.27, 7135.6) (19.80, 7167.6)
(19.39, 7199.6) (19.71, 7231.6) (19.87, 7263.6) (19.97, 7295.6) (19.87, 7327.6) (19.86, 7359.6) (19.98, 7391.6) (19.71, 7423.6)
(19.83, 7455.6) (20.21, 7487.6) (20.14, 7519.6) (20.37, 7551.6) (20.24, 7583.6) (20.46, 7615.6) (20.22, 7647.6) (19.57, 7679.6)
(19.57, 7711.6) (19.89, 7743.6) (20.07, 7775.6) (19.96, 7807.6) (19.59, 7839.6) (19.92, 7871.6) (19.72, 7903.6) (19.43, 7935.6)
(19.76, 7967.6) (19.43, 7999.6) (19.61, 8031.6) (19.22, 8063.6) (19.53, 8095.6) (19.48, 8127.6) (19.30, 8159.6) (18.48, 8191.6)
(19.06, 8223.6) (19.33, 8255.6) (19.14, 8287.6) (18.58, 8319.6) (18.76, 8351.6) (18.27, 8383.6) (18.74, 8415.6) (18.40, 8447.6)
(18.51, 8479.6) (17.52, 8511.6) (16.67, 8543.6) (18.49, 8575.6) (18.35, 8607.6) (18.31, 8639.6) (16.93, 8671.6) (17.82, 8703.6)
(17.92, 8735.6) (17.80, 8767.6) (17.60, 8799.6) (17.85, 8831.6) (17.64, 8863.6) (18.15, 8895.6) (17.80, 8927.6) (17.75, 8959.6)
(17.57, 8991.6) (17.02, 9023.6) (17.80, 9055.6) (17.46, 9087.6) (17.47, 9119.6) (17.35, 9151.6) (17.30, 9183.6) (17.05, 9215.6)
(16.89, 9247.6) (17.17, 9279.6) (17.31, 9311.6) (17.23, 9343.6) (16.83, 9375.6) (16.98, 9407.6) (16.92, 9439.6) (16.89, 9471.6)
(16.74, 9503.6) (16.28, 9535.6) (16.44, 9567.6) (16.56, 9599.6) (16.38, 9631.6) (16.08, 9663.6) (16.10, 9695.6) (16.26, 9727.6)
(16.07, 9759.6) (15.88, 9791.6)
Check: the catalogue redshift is 0.00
